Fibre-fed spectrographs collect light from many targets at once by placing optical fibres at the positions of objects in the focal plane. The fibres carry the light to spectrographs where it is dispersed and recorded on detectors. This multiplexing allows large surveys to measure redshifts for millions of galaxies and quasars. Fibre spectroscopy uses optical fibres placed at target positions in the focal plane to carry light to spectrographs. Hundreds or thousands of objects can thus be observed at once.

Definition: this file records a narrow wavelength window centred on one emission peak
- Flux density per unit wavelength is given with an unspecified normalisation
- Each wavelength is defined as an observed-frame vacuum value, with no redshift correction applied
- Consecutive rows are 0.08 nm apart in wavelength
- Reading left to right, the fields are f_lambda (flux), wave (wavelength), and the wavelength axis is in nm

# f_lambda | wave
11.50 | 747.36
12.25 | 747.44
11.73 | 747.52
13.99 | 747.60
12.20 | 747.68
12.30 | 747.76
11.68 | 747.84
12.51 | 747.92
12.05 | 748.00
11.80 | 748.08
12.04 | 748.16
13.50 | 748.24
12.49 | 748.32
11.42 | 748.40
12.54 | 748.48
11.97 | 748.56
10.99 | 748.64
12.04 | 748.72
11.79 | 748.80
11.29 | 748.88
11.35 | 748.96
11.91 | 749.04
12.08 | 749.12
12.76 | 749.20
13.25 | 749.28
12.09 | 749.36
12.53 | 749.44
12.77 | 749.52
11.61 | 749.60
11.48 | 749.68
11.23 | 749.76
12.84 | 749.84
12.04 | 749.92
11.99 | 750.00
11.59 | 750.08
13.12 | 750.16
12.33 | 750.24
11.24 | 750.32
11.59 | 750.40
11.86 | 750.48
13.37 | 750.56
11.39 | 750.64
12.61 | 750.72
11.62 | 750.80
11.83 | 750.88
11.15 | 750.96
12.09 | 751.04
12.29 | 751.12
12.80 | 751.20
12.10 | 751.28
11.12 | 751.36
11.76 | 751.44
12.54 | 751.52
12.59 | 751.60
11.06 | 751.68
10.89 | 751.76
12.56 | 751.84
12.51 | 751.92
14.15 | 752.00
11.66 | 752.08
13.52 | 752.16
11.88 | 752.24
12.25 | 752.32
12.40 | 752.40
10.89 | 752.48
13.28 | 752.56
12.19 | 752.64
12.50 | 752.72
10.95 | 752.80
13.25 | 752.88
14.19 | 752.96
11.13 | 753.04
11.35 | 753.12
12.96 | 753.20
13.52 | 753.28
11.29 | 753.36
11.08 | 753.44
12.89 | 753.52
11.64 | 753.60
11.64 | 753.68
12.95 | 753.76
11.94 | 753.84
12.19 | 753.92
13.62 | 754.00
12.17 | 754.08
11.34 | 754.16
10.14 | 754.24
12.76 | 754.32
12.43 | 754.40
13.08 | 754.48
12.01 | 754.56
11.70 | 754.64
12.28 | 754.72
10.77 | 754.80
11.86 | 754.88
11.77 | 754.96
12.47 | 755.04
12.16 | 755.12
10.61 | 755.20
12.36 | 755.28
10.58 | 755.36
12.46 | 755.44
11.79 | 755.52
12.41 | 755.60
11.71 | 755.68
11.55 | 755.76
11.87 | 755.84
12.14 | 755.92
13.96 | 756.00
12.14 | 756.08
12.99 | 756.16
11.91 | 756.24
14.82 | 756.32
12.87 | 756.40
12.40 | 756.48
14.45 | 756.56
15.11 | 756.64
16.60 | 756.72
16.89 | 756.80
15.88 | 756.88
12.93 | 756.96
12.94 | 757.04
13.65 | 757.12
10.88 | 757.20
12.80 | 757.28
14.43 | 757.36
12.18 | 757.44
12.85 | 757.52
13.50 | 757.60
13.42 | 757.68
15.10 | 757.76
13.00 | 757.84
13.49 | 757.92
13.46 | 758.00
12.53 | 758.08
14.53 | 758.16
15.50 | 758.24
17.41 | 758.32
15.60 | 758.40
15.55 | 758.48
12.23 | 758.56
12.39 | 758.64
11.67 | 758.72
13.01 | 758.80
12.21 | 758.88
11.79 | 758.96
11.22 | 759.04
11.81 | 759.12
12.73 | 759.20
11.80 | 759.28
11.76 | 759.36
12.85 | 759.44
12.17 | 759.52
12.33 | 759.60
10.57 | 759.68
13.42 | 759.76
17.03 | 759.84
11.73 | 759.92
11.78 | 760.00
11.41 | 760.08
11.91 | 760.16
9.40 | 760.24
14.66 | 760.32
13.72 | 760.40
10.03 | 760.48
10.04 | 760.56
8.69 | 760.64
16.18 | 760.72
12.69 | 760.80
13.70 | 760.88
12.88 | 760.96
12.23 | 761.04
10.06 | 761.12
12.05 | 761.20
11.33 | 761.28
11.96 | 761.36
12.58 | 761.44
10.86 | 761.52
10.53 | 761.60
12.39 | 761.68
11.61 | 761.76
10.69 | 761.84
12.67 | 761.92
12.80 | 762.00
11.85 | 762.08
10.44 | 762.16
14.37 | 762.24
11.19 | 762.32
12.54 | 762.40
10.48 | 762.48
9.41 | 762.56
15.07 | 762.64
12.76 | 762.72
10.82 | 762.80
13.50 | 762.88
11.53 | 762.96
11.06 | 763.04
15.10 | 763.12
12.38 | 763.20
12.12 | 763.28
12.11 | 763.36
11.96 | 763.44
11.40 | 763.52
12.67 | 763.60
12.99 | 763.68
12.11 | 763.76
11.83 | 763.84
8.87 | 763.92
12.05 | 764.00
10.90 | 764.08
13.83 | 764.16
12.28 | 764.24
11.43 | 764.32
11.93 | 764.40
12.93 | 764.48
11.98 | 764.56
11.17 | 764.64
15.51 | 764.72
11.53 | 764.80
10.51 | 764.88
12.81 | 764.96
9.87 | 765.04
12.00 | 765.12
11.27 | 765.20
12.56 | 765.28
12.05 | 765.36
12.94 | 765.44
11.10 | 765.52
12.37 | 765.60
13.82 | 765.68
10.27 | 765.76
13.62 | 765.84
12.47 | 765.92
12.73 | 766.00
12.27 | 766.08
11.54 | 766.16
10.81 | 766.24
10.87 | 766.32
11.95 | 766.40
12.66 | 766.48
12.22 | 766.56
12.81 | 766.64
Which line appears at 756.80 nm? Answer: [S II]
